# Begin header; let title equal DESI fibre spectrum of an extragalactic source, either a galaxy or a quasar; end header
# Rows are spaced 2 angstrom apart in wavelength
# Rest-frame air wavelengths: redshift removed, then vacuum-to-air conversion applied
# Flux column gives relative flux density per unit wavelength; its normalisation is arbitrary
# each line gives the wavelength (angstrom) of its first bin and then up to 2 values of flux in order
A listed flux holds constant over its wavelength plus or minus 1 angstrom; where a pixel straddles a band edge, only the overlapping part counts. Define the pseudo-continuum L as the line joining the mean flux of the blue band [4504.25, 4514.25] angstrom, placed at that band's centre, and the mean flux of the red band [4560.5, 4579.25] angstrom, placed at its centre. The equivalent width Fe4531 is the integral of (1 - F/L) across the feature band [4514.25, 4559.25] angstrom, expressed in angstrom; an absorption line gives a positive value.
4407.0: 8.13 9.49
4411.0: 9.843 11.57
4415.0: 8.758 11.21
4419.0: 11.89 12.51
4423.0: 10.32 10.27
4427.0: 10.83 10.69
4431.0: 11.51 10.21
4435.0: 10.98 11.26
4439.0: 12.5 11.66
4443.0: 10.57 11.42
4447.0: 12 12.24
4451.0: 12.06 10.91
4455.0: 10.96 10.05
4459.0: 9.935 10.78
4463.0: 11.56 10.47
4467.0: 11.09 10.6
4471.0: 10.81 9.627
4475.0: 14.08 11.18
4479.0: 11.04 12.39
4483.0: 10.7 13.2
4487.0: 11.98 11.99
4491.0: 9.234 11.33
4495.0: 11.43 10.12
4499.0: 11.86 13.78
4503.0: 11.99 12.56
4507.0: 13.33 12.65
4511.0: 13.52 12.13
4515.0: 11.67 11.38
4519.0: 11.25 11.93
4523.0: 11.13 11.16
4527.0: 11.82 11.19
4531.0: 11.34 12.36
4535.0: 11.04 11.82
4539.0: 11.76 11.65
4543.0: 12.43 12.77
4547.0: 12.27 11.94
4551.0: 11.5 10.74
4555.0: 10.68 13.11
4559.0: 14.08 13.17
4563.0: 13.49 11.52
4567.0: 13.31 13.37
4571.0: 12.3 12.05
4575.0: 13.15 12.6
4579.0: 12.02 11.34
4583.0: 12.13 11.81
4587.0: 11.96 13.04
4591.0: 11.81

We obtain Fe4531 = 3.6 angstrom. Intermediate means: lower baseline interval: 12.8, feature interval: 11.7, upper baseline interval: 12.7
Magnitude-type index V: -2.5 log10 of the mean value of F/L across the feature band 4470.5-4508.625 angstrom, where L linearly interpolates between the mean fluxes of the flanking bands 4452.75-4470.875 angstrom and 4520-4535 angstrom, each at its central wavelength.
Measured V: -0.066 mag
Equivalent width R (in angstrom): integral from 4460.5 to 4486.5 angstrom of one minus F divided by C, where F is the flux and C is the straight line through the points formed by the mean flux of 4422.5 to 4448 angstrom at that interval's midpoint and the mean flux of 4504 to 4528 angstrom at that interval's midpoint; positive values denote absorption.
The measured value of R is 0.41 angstrom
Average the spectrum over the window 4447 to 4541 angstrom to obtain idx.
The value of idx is 11.6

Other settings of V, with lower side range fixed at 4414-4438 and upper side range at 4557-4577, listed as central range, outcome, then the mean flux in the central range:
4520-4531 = 0.08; 11.4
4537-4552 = 0.05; 12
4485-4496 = 0.04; 11.4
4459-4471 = 0.06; 10.8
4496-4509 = -0.03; 12.3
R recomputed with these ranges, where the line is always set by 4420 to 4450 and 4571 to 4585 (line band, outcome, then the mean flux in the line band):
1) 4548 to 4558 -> 0.4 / 11.6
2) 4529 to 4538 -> 0.2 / 11.6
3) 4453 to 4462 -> 0.7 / 10.5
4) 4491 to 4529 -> -0.3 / 11.9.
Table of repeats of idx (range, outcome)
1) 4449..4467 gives 10.9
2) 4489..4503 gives 11.4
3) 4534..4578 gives 12.3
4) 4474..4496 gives 11.7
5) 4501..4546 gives 12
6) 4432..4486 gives 11.3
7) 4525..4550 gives 11.8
